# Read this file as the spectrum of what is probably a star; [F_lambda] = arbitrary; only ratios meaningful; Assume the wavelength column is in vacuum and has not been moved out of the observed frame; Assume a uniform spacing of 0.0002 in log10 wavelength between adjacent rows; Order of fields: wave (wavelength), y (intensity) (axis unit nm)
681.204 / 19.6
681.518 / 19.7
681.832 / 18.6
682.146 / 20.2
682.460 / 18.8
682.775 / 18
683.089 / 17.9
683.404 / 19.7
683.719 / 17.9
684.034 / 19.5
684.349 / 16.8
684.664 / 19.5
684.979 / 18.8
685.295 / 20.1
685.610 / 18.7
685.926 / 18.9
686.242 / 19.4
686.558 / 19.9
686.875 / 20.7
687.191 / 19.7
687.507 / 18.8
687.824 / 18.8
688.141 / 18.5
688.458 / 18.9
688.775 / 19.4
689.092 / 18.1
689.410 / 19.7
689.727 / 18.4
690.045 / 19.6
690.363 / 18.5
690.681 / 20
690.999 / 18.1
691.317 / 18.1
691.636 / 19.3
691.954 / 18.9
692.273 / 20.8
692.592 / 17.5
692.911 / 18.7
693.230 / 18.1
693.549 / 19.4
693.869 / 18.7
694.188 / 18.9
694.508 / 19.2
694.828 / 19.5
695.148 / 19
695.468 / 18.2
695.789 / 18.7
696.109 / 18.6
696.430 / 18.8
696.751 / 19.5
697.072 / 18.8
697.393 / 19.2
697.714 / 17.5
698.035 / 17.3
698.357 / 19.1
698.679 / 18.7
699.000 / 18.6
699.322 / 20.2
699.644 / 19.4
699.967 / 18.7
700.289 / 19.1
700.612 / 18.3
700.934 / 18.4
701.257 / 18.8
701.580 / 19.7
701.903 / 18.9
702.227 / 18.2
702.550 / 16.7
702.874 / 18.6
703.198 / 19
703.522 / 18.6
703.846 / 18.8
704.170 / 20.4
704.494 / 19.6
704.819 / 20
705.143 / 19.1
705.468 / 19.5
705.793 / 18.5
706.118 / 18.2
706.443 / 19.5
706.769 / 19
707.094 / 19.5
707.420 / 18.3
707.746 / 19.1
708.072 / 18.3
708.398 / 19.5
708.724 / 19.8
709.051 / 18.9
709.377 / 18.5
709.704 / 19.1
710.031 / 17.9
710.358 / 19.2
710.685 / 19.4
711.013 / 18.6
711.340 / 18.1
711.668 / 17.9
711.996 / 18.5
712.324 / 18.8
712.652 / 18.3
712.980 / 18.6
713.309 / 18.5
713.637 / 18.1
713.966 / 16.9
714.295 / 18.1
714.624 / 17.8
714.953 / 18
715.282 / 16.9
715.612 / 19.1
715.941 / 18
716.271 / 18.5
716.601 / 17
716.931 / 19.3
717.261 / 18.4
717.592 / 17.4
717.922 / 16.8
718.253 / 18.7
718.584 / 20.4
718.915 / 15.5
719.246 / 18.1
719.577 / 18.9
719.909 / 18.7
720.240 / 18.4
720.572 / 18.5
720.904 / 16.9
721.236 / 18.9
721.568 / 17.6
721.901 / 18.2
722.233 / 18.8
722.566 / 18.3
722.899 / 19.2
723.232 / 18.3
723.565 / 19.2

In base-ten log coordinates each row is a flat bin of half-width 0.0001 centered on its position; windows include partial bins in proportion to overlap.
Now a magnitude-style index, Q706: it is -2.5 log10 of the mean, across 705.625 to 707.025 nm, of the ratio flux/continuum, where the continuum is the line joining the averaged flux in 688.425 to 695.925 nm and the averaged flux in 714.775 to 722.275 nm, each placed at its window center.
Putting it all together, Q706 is -0.022 mag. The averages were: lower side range 18.9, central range 18.9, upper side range 18.1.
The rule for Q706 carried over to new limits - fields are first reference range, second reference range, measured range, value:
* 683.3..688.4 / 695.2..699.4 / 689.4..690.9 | -0.01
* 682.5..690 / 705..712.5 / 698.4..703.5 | 0.01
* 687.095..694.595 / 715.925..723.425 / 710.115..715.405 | 0.01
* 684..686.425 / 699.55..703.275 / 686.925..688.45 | -0.01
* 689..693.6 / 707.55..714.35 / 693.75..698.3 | 0.01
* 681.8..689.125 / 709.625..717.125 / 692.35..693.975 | 0.01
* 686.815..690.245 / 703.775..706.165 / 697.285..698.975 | 0.05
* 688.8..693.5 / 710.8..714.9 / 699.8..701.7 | -0.01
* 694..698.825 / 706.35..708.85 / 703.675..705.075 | -0.04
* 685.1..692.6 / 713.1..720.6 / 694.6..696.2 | 0.00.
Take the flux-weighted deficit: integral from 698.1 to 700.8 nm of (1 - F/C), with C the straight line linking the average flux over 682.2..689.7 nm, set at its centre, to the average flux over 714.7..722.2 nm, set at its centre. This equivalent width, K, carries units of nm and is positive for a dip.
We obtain -0.05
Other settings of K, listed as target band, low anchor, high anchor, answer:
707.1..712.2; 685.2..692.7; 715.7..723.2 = -0.071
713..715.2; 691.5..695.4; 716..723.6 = 0.059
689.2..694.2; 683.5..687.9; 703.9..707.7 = 0.063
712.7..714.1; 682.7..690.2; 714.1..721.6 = 0.011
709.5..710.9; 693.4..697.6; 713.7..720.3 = -0.042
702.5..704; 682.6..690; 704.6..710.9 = 0.043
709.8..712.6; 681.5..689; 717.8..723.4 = -0.014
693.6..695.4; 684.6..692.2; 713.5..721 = -0.013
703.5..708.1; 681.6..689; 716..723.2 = -0.147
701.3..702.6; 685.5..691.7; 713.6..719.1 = -0.002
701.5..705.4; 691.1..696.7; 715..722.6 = -0.081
